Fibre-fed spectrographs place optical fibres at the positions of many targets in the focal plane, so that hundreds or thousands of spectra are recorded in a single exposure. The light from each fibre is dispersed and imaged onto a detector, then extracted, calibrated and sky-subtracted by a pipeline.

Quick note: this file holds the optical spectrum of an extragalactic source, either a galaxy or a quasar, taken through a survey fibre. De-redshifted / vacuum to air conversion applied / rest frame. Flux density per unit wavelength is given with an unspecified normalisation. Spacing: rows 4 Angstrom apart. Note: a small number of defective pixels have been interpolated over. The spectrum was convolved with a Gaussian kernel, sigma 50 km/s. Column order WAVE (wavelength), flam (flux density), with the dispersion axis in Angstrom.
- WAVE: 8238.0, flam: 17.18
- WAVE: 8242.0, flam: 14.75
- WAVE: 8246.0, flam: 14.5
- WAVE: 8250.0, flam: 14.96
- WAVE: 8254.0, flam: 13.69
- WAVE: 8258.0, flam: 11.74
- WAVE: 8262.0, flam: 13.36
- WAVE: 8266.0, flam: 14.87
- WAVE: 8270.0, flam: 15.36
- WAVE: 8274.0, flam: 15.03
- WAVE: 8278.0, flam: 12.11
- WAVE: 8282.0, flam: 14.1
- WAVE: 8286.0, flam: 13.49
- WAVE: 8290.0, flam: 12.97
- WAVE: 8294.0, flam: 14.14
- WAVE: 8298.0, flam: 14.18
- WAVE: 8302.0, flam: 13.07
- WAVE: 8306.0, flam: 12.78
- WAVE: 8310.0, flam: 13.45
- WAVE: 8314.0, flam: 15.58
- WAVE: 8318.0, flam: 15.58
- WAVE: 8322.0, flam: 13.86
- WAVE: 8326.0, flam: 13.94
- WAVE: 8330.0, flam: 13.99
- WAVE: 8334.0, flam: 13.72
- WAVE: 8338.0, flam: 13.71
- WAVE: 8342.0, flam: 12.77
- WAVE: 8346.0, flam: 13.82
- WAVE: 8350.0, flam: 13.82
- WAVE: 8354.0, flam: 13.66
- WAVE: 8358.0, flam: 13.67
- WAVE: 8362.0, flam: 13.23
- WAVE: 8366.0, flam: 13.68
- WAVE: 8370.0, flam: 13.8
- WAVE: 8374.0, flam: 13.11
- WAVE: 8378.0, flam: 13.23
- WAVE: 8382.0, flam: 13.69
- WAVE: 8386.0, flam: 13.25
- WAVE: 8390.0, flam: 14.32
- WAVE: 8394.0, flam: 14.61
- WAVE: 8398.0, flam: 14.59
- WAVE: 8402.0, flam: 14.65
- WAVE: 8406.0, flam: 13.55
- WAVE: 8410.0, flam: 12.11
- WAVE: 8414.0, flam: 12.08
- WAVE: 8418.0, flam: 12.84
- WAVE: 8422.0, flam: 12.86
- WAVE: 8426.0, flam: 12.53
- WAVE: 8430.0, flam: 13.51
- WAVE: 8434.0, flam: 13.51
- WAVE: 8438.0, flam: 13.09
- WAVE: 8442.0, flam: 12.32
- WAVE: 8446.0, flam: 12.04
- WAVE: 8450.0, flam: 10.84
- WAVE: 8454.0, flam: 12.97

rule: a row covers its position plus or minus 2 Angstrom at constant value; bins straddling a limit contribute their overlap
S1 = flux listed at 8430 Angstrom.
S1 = 13.51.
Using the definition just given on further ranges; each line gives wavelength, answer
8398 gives 14.59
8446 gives 12.04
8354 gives 13.66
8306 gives 12.78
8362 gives 13.23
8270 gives 15.36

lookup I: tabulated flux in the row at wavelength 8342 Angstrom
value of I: 12.77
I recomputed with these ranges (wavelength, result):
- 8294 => 14.14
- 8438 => 13.09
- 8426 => 12.53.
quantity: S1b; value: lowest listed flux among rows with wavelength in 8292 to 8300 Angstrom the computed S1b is 14.14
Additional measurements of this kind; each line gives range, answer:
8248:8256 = 13.69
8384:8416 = 12.08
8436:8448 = 12.04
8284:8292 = 12.97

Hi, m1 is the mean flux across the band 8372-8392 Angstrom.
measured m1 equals 13.5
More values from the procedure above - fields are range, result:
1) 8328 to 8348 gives 13.6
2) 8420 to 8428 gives 12.7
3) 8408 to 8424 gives 12.5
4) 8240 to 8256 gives 14.5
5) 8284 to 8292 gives 13.2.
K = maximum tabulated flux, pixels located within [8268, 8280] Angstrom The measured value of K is 15.36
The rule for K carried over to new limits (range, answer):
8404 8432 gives 13.55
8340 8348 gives 13.82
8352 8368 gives 13.68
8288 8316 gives 15.58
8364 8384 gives 13.8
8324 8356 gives 13.99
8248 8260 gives 14.96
